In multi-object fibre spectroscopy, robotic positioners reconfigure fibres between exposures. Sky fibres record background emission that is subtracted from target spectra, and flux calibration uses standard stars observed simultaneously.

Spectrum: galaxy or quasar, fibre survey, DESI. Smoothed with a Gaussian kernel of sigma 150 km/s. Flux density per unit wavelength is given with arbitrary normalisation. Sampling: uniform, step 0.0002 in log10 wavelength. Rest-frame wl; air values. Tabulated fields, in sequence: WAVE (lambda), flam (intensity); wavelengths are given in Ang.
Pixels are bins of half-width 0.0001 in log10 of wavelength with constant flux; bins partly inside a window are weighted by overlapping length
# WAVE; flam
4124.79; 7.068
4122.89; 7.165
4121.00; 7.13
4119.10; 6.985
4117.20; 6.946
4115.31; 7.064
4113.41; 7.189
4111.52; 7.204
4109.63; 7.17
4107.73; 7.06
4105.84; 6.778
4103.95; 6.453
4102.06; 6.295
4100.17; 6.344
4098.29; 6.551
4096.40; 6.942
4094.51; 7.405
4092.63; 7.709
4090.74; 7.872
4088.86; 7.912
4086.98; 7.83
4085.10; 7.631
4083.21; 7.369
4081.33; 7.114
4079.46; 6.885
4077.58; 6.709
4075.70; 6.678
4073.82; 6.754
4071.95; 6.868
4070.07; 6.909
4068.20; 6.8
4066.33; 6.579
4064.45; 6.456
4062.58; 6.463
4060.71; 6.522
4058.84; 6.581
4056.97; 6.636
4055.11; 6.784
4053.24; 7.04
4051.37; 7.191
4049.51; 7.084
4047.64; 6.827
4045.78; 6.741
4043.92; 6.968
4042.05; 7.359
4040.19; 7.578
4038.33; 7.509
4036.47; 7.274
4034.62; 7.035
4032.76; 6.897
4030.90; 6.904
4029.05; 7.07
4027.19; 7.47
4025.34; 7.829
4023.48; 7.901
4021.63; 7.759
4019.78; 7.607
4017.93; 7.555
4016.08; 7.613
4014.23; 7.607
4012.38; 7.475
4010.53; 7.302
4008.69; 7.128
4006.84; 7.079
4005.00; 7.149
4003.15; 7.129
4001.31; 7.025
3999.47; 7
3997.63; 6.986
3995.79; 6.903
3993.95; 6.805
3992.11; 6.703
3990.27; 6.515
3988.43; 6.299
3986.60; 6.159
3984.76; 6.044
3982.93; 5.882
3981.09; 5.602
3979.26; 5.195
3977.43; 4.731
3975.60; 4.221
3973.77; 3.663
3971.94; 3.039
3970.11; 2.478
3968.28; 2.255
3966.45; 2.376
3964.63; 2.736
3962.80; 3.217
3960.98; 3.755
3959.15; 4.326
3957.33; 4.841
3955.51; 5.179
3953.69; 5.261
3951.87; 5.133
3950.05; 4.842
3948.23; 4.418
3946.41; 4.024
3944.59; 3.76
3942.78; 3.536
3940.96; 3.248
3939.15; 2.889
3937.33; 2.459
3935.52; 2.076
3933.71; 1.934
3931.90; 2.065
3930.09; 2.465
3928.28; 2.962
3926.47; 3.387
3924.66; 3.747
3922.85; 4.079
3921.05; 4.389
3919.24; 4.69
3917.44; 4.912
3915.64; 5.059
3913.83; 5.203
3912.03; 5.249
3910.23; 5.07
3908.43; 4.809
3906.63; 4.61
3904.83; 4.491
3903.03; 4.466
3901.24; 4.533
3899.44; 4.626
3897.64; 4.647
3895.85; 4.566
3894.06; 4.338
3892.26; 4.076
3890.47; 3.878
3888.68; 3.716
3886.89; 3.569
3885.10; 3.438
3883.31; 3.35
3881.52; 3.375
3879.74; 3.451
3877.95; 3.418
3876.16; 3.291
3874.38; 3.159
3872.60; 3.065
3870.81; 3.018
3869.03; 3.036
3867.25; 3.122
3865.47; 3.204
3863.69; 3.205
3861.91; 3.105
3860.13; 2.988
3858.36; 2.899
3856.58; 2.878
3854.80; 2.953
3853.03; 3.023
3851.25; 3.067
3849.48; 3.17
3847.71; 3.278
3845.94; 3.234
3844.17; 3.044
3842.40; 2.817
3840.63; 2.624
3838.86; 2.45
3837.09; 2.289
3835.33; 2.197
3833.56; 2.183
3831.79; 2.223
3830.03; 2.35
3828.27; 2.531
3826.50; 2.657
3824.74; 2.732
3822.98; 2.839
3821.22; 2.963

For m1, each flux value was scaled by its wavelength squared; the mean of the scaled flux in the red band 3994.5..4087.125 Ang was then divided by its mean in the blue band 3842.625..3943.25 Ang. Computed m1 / 2.1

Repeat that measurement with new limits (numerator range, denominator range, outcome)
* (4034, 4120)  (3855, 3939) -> 2.08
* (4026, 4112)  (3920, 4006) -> 1.64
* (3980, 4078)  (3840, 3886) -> 2.42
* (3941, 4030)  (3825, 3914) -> 1.76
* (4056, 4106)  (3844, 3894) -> 2.36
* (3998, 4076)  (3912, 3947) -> 2.11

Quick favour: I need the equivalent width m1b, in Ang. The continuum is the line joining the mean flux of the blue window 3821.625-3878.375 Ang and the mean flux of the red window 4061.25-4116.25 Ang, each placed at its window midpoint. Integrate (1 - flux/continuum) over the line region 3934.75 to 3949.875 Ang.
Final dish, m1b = 3.7 Ang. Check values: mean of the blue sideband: 2.87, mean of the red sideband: 7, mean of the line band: 3.39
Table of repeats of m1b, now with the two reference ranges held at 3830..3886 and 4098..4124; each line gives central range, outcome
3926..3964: 6.5 Ang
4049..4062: -1.7 Ang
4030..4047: -4.0 Ang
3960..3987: 4.2 Ang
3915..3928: -1.0 Ang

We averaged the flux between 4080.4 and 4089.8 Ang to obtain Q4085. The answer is 7.57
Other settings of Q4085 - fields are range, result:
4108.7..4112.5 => 7.2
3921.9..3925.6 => 3.92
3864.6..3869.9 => 3.12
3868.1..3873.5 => 3.04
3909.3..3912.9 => 5.16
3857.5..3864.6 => 3.05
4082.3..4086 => 7.48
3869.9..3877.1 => 3.13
